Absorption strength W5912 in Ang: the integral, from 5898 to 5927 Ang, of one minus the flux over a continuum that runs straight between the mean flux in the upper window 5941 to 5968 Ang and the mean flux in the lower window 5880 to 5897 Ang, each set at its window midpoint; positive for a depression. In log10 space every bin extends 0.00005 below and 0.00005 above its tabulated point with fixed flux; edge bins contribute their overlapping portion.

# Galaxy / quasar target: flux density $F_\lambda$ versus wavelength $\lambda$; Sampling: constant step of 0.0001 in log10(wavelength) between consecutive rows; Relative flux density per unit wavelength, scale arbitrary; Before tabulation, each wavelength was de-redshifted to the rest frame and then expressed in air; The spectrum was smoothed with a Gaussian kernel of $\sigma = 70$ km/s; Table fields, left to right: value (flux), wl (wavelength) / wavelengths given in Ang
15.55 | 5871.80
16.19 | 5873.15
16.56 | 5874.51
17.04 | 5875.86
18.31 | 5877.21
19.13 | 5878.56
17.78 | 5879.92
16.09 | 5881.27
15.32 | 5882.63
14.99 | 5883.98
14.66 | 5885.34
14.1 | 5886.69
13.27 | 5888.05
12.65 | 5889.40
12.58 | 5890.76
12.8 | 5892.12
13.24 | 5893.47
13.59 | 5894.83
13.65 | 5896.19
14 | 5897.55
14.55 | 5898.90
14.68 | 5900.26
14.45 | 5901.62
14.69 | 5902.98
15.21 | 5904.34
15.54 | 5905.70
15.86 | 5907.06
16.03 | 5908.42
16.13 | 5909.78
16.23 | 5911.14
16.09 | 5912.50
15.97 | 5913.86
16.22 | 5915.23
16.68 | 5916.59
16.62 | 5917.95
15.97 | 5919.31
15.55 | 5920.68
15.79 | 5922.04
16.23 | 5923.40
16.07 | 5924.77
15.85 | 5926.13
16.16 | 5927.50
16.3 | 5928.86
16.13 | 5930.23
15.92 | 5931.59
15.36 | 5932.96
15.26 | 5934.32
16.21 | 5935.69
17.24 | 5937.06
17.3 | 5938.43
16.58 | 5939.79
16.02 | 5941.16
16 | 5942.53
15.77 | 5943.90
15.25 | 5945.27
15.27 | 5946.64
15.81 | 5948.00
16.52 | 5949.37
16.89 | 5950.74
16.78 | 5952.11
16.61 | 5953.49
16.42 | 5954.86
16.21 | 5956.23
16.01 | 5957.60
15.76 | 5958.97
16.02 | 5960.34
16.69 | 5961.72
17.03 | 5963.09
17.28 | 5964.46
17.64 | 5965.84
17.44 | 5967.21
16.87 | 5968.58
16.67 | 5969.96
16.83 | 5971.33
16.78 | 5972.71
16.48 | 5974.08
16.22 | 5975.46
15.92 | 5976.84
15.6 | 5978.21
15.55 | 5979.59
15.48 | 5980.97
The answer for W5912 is -1.6 Ang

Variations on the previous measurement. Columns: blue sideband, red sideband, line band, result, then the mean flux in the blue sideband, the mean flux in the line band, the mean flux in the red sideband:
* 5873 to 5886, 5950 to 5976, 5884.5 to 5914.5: 3.76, 16.6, 14.5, 16.7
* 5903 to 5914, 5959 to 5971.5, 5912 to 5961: 0.61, 15.8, 16.1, 16.9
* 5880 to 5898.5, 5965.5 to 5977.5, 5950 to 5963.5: -0.15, 14.1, 16.4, 16.7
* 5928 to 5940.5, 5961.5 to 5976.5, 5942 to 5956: 0.33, 16.3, 16.1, 16.9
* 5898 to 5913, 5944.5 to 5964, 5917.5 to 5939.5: -0.47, 15.4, 16.1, 16.2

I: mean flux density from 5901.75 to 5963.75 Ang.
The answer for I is 16.1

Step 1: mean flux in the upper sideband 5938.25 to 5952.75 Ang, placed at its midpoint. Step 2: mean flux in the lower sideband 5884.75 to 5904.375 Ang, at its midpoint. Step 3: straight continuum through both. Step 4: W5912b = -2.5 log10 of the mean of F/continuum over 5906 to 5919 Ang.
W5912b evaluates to -0.11 mag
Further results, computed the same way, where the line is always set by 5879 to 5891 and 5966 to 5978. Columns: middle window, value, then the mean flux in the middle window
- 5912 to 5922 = -0.05 mag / 16.1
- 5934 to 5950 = -0.01 mag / 16.1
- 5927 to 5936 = -0.01 mag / 15.9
